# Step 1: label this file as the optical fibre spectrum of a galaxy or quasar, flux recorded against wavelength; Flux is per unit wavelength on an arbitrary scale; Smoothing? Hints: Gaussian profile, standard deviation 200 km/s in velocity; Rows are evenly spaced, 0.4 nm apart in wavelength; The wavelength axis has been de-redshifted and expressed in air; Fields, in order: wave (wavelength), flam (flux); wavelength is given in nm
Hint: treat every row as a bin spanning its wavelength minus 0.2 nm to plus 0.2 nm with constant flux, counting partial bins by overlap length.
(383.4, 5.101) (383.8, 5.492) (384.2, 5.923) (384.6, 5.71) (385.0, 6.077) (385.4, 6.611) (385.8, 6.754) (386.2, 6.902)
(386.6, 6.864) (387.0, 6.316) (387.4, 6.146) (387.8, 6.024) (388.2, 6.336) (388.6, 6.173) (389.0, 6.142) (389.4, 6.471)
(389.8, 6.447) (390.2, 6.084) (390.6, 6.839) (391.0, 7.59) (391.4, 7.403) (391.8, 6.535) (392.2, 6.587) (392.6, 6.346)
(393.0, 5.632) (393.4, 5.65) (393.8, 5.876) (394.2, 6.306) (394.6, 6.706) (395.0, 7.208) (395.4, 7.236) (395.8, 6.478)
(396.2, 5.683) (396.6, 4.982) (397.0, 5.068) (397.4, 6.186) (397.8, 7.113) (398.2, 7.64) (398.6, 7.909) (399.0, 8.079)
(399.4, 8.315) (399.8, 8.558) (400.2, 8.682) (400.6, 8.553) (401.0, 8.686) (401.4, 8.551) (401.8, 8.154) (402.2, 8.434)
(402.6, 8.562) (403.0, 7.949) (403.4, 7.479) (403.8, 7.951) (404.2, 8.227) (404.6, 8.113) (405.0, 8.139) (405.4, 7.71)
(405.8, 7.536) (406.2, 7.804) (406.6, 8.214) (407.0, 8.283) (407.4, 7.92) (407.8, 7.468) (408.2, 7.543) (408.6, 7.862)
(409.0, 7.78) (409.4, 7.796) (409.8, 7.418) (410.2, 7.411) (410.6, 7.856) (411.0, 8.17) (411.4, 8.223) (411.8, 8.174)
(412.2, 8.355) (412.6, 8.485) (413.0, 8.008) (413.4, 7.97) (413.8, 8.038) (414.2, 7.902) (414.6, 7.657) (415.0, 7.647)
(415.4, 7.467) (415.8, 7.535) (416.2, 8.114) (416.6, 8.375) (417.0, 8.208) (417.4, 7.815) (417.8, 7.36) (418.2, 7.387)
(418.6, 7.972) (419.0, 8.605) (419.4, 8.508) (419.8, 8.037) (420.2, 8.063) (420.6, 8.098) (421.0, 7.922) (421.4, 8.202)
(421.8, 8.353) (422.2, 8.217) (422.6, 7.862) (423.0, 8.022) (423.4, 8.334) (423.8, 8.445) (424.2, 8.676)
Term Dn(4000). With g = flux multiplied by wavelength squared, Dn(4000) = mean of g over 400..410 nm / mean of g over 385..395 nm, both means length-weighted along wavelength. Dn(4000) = 1.34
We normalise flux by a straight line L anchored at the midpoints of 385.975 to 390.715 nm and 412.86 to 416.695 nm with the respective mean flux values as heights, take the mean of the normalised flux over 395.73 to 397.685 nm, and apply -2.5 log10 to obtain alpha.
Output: 0.20 mag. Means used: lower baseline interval 6.39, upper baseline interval 7.86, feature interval 5.69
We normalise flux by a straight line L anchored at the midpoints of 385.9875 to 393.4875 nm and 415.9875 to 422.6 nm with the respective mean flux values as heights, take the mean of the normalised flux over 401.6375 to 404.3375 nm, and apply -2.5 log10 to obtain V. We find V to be -0.13 mag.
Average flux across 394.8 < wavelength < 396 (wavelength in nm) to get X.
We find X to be 6.97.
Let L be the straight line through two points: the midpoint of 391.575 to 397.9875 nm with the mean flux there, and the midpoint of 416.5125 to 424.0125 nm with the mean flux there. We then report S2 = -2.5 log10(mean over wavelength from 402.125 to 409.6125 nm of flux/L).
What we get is -0.130 mag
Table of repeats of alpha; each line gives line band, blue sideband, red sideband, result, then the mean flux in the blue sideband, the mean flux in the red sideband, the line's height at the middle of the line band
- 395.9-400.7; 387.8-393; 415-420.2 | -0.04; 6.52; 7.94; 6.93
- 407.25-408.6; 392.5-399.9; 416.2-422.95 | -0.04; 6.66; 8.06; 7.36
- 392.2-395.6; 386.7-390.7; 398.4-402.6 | 0.14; 6.3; 8.4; 7.22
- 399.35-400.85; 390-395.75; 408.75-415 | -0.20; 6.57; 7.94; 7.09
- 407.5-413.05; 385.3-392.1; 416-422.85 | -0.04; 6.57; 8.06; 7.62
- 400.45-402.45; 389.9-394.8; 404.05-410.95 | -0.16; 6.46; 7.83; 7.29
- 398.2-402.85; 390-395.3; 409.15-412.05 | -0.18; 6.53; 7.87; 7.12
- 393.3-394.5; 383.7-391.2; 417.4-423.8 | 0.11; 6.37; 8.07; 6.7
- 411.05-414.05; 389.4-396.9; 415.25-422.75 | -0.08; 6.4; 8.01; 7.61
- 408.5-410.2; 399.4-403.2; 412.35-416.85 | 0.06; 8.45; 7.93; 8.14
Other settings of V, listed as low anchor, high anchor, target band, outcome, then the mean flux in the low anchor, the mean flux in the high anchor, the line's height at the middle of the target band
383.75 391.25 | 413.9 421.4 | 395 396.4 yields 0.038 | 6.39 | 7.94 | 6.81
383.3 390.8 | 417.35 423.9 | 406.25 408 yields -0.088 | 6.25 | 8.07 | 7.34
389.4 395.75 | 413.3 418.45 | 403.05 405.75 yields -0.104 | 6.56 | 7.8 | 7.19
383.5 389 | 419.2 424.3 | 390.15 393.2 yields -0.021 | 6.23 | 8.2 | 6.53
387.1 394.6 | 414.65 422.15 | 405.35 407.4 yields -0.092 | 6.37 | 7.98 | 7.28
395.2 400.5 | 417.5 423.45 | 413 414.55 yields -0.024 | 7.1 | 8.05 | 7.77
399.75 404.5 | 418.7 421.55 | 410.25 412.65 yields 0.014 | 8.3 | 8.2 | 8.25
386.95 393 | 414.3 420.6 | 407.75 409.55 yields -0.035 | 6.47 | 7.92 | 7.46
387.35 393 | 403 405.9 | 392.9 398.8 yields 0.107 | 6.49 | 7.9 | 7.05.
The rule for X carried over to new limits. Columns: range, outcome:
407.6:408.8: 7.62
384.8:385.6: 6.34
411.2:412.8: 8.31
